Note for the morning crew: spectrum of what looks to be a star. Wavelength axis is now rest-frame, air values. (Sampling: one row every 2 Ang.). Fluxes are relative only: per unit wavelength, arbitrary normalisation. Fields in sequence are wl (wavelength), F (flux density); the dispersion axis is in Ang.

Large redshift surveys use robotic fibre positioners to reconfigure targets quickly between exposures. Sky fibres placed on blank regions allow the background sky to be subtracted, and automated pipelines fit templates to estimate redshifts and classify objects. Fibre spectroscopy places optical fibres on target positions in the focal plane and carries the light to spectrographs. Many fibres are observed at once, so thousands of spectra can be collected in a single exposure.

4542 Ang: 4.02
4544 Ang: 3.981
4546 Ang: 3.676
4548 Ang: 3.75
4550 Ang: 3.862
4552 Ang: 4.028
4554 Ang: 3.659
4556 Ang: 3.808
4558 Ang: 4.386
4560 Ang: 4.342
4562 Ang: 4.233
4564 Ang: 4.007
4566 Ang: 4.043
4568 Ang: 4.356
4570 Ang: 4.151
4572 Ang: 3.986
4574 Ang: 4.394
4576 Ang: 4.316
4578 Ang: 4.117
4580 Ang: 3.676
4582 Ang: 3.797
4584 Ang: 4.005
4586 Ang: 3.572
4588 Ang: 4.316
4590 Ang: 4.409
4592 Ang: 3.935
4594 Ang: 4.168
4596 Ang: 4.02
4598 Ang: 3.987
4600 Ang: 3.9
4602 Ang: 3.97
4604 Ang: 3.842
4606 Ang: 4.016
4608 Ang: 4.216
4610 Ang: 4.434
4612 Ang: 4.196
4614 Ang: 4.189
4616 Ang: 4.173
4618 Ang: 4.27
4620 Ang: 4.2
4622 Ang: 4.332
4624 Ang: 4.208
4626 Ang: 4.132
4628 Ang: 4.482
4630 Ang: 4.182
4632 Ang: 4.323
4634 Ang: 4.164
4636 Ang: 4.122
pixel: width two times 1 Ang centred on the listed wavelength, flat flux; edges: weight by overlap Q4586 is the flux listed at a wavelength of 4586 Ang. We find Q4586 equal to 3.572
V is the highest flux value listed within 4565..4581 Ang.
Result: 4.394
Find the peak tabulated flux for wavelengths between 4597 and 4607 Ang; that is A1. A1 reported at 4.016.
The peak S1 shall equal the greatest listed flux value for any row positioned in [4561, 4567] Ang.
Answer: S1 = 4.233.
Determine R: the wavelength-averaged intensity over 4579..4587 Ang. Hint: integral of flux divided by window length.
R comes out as 3.76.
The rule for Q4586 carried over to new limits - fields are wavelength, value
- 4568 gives 4.356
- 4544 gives 3.981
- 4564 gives 4.007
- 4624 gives 4.208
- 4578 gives 4.117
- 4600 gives 3.9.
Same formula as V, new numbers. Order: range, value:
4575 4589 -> 4.316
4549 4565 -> 4.386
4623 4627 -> 4.208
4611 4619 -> 4.27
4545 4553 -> 4.028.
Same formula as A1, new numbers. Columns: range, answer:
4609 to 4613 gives 4.434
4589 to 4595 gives 4.409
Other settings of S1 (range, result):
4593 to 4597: 4.168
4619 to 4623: 4.332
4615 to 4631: 4.482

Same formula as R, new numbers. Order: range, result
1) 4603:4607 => 3.93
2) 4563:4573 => 4.11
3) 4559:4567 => 4.16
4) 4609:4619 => 4.25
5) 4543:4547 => 3.83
